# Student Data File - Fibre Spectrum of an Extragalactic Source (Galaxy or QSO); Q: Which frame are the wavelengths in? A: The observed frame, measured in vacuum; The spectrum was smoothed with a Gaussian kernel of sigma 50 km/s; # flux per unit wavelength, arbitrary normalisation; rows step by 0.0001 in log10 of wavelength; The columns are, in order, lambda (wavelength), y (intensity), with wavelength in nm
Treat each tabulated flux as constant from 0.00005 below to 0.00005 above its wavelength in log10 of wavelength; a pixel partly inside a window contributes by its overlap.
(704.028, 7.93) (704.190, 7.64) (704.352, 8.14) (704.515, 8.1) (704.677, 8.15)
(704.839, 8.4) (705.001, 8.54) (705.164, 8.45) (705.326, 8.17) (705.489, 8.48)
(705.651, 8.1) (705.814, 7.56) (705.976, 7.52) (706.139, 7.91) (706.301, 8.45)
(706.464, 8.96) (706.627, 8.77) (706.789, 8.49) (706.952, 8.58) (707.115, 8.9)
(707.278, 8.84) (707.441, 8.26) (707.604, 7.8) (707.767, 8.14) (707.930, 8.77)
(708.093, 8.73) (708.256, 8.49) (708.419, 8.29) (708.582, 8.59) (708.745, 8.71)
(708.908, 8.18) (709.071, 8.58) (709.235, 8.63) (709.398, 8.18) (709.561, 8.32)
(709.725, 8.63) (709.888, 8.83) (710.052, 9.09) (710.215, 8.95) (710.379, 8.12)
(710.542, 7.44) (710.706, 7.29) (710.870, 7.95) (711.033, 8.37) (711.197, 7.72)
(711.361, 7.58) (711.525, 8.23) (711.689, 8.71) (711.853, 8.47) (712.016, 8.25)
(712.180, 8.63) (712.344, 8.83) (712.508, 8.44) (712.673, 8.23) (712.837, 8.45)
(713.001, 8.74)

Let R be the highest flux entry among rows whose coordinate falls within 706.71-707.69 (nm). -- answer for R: 8.9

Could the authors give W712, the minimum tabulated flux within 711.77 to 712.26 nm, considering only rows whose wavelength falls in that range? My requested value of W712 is 8.25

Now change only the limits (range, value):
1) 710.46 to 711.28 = 7.29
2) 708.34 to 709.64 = 8.18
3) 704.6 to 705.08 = 8.15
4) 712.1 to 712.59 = 8.44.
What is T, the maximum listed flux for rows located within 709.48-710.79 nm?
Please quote 9.09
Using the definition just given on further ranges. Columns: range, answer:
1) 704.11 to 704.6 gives 8.14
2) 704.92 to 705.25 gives 8.54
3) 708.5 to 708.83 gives 8.71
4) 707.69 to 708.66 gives 8.77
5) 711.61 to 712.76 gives 8.83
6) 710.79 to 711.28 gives 8.37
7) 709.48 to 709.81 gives 8.63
